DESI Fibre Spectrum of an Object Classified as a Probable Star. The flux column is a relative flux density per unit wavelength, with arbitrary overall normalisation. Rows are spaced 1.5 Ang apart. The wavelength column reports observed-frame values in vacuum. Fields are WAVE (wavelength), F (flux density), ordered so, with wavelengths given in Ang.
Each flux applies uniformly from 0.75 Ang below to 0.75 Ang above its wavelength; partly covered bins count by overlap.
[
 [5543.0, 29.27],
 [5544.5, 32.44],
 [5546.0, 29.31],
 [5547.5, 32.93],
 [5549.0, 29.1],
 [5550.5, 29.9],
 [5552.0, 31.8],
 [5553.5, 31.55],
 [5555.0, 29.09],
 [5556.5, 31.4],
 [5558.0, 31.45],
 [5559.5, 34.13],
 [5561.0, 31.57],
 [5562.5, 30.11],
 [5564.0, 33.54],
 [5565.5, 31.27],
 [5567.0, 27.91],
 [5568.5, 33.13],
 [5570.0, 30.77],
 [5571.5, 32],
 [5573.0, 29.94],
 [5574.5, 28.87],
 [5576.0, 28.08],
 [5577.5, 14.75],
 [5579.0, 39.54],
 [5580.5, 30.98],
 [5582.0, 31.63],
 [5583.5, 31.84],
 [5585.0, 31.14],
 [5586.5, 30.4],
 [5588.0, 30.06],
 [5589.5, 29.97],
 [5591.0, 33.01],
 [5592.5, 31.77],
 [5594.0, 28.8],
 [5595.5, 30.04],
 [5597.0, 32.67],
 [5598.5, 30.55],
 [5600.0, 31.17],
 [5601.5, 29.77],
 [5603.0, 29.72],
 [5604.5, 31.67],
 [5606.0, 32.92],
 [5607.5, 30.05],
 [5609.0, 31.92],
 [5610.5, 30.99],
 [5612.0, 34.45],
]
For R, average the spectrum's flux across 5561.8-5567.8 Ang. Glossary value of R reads 30.7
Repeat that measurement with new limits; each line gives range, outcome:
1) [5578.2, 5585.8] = 32.9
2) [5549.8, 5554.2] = 31.1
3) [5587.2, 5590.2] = 30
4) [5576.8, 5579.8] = 27.4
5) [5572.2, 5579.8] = 28.3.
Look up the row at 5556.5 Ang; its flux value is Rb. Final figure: 31.4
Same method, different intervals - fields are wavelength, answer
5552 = 31.8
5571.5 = 32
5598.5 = 30.55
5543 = 29.27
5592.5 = 31.77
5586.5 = 30.4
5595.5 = 30.04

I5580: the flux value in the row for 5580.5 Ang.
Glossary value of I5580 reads 30.98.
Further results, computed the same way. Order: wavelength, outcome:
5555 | 29.09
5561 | 31.57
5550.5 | 29.9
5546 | 29.31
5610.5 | 30.99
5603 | 29.72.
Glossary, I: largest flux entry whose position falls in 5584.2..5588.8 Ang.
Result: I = 31.14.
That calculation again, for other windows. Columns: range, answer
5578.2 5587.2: 39.54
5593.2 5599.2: 32.67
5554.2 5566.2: 34.13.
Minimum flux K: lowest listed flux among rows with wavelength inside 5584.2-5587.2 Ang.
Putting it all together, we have 30.4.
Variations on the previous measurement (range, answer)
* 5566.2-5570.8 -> 27.91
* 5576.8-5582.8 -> 14.75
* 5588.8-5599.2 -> 28.8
